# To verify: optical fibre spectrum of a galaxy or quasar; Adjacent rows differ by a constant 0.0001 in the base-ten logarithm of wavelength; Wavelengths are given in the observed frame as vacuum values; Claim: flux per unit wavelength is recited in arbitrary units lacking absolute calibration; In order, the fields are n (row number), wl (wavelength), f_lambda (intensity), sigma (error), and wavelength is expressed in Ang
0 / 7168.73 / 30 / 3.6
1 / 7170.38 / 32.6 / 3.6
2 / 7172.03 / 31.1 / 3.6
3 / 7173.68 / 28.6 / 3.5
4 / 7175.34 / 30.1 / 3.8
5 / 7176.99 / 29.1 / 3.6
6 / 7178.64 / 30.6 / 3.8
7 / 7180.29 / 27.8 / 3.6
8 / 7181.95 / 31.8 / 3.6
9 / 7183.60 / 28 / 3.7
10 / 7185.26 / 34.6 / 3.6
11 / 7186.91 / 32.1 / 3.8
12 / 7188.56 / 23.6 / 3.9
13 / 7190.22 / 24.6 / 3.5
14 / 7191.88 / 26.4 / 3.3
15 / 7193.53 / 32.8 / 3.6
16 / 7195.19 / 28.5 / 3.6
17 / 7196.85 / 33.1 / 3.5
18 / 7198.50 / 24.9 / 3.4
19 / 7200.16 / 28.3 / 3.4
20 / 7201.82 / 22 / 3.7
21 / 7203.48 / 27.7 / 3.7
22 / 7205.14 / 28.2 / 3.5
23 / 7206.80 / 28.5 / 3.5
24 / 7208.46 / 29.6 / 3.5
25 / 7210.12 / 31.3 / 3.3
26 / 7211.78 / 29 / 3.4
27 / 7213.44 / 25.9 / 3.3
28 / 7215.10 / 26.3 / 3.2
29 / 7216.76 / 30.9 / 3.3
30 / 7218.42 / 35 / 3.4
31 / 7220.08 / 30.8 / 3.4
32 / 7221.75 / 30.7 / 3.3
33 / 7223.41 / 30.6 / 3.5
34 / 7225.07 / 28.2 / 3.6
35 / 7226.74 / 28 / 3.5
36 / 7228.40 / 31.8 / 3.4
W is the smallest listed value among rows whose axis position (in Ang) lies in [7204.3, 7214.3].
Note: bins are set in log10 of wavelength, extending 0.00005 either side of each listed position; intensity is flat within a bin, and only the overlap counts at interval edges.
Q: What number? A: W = 25.9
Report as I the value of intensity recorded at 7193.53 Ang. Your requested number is 32.8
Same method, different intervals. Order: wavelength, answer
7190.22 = 24.6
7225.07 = 28.2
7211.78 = 29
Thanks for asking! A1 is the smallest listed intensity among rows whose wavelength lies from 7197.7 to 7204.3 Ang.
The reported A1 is 22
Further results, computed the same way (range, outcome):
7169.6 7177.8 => 28.6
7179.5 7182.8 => 27.8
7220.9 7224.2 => 30.6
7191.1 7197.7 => 26.4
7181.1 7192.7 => 23.6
